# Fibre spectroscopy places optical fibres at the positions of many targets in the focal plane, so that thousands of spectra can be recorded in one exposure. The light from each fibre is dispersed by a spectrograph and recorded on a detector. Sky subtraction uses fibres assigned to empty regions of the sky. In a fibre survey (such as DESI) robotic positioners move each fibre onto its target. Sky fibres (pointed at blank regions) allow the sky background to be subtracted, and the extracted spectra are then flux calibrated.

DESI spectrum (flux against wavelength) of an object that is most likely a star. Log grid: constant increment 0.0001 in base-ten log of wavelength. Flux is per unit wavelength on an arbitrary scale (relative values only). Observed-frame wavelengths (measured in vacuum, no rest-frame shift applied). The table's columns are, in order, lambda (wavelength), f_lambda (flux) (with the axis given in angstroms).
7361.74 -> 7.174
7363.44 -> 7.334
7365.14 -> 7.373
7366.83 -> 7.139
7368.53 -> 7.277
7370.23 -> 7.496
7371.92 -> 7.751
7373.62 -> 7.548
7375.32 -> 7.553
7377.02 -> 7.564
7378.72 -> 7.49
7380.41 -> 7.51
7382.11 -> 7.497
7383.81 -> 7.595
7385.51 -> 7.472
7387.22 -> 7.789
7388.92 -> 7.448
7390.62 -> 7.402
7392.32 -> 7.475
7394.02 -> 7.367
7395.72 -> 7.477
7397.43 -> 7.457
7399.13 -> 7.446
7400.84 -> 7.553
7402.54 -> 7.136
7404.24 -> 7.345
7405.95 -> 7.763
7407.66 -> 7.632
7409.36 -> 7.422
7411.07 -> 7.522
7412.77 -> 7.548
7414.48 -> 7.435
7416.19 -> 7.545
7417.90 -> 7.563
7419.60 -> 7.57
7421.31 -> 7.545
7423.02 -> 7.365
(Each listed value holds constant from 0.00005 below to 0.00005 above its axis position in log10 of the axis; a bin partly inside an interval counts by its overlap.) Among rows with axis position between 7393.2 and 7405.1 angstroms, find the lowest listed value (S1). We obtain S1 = 7.136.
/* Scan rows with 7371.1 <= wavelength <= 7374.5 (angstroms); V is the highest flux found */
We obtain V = 7.751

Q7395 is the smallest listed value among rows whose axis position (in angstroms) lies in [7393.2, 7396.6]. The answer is 7.367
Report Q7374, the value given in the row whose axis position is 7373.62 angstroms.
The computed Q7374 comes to 7.548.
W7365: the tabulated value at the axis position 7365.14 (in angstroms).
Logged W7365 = 7.373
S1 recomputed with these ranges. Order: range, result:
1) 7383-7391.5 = 7.402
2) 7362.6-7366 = 7.334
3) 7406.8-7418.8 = 7.422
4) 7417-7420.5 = 7.563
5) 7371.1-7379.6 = 7.49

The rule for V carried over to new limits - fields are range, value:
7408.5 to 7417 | 7.548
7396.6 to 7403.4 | 7.553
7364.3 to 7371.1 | 7.496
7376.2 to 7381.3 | 7.564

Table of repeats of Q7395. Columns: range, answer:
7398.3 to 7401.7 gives 7.446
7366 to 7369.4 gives 7.139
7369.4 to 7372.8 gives 7.496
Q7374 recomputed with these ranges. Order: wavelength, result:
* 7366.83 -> 7.139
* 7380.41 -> 7.51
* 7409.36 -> 7.422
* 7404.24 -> 7.345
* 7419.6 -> 7.57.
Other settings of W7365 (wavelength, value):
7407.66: 7.632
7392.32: 7.475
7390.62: 7.402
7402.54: 7.136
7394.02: 7.367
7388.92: 7.448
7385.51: 7.472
